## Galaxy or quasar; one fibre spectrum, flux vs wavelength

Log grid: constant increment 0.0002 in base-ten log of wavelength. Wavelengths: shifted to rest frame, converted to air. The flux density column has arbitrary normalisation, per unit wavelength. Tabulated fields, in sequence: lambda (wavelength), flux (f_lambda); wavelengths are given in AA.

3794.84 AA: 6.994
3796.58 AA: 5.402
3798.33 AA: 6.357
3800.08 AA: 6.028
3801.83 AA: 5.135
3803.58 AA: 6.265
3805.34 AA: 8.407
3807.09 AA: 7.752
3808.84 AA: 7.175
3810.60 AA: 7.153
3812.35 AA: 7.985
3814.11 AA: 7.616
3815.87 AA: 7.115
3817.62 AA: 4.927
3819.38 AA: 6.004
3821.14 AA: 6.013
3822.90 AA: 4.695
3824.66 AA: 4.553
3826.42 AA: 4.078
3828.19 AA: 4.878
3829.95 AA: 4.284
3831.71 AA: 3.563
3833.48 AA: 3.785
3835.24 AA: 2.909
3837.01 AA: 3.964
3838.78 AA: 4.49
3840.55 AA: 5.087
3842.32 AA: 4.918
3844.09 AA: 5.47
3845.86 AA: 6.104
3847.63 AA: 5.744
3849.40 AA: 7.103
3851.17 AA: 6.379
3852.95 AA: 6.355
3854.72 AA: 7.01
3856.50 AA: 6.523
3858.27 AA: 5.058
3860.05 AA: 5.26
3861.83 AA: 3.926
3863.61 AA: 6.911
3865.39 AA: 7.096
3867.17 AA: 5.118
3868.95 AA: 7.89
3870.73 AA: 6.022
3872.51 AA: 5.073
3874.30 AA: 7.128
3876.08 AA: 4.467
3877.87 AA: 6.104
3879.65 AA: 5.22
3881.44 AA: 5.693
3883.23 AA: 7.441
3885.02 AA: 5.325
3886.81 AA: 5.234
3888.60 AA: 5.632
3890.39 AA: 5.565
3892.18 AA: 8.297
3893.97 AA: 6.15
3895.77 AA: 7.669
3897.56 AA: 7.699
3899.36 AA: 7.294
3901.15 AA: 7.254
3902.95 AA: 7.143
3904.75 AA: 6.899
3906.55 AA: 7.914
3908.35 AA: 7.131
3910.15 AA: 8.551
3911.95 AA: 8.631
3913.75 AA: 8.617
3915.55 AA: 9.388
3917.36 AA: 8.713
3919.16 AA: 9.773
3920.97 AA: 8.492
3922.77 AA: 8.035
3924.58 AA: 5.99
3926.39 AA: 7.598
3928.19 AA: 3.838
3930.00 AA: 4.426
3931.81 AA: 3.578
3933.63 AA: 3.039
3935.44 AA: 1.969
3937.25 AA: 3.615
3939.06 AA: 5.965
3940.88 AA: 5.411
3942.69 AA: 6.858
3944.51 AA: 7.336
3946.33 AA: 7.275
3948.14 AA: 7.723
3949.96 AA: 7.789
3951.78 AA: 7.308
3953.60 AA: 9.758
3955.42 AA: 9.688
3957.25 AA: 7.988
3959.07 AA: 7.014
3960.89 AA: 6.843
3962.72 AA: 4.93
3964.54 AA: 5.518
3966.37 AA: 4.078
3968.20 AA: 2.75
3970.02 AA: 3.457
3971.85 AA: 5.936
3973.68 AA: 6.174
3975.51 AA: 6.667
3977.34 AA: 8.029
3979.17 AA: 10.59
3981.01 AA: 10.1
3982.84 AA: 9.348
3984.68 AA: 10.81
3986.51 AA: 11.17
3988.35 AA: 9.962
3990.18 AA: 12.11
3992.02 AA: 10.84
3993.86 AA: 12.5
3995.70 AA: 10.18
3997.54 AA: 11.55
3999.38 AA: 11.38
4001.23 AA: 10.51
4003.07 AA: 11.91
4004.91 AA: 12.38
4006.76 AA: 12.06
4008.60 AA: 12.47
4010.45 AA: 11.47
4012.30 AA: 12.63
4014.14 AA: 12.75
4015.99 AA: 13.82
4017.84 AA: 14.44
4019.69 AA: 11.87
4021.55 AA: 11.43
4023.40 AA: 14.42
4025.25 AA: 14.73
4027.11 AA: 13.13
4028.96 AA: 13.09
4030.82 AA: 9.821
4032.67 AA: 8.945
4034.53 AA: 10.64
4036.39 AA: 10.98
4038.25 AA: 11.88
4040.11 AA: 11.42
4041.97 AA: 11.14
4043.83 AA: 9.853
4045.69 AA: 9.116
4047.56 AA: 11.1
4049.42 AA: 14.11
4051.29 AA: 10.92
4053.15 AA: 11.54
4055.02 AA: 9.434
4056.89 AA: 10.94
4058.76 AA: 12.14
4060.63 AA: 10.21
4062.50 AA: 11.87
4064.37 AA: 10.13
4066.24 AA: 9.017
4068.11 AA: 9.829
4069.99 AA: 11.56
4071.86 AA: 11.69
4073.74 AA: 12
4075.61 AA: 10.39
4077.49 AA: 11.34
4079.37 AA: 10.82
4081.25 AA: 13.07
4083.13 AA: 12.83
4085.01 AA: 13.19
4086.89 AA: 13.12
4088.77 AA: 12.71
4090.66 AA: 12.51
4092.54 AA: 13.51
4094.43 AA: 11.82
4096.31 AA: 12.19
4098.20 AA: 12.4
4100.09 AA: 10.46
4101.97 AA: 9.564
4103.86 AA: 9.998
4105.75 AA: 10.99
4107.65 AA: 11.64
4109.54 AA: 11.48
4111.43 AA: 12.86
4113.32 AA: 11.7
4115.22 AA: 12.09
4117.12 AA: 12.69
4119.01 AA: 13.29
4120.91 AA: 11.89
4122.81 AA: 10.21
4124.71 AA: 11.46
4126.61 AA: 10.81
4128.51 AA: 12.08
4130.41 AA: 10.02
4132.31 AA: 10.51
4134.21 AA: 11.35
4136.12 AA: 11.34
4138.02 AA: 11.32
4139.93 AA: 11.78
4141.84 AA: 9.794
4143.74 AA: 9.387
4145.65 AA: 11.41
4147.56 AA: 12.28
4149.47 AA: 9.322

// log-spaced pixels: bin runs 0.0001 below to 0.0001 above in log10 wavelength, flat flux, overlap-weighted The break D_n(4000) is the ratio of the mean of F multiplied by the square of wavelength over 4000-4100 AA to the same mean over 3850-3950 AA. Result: 1.96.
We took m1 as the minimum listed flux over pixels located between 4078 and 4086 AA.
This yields 10.82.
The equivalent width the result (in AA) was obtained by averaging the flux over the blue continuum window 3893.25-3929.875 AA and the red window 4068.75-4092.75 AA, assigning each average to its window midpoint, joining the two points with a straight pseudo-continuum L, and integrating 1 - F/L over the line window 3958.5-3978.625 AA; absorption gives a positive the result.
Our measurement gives 7.7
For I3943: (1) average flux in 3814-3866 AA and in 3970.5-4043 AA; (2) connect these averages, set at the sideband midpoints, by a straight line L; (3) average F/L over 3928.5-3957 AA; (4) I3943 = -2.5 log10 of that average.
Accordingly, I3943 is 0.42 mag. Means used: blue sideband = 5.35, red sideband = 11.1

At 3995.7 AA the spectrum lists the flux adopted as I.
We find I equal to 10.18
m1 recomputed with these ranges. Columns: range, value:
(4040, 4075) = 9.017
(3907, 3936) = 1.969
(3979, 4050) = 8.945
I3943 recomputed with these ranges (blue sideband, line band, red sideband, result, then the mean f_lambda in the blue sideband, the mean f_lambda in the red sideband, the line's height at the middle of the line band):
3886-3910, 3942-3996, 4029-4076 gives 0.10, 6.97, 10.9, 8.77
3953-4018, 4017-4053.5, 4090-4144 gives -0.15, 9.5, 11.4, 10.2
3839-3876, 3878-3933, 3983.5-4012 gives 0.13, 5.95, 11.4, 7.82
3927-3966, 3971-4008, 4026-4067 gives -0.24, 6.08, 11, 8.19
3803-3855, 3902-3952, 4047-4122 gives 0.18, 5.71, 11.6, 7.98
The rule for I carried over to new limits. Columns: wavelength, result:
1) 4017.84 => 14.44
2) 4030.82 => 9.821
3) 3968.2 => 2.75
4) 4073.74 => 12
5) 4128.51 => 12.08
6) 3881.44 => 5.693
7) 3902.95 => 7.143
